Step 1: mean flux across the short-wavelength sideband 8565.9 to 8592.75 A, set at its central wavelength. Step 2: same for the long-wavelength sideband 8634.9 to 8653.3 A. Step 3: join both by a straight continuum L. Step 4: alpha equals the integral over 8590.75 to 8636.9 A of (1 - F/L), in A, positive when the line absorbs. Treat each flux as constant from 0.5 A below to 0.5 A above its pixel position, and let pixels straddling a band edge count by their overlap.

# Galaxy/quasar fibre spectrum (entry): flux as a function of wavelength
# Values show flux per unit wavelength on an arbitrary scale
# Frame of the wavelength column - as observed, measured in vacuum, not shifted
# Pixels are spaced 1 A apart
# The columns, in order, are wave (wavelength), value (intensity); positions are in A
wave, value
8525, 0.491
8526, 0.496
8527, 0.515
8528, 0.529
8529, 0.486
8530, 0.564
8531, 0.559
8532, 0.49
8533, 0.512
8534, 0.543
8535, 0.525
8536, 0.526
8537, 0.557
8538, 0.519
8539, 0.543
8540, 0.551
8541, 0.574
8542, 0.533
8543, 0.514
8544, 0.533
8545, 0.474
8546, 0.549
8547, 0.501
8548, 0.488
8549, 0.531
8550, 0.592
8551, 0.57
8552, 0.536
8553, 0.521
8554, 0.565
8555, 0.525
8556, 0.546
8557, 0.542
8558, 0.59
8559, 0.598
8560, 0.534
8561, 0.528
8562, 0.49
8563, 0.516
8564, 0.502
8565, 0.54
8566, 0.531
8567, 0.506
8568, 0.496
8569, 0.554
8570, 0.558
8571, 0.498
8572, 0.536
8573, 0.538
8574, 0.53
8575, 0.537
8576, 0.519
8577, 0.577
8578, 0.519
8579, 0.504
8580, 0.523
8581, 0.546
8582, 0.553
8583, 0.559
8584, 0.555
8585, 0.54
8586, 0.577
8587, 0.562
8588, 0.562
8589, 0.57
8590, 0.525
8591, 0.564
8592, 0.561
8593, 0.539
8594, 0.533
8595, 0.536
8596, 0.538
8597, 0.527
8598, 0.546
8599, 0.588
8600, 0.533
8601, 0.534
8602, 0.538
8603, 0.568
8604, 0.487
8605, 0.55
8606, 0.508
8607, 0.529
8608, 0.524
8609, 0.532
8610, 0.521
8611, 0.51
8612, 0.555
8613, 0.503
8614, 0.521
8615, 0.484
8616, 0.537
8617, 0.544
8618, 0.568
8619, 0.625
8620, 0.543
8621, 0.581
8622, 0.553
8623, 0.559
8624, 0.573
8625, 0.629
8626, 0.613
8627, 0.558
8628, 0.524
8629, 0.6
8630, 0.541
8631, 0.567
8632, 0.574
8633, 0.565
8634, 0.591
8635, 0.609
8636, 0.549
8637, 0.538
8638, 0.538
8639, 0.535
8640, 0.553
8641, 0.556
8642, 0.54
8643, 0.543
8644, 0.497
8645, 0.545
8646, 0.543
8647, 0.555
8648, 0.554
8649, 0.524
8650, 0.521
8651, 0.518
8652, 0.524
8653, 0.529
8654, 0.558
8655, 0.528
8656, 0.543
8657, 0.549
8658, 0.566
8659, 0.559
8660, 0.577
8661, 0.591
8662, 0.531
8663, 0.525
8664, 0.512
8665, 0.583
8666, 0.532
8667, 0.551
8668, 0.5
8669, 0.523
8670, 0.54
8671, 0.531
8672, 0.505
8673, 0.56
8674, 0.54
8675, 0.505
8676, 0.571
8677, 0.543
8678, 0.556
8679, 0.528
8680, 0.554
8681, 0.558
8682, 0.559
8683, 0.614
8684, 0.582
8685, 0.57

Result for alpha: -0.9 A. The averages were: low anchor 0.541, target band 0.551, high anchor 0.539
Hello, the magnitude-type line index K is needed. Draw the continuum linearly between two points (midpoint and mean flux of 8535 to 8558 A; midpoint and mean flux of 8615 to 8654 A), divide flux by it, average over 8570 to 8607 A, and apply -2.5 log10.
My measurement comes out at 0.01 mag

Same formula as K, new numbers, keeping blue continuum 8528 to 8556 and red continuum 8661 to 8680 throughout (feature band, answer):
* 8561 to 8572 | 0.03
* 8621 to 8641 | -0.06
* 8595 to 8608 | 0.00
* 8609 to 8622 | -0.01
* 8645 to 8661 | -0.02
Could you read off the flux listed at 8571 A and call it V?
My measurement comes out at 0.498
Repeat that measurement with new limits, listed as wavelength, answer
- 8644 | 0.497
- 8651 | 0.518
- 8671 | 0.531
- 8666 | 0.532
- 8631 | 0.567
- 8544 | 0.533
